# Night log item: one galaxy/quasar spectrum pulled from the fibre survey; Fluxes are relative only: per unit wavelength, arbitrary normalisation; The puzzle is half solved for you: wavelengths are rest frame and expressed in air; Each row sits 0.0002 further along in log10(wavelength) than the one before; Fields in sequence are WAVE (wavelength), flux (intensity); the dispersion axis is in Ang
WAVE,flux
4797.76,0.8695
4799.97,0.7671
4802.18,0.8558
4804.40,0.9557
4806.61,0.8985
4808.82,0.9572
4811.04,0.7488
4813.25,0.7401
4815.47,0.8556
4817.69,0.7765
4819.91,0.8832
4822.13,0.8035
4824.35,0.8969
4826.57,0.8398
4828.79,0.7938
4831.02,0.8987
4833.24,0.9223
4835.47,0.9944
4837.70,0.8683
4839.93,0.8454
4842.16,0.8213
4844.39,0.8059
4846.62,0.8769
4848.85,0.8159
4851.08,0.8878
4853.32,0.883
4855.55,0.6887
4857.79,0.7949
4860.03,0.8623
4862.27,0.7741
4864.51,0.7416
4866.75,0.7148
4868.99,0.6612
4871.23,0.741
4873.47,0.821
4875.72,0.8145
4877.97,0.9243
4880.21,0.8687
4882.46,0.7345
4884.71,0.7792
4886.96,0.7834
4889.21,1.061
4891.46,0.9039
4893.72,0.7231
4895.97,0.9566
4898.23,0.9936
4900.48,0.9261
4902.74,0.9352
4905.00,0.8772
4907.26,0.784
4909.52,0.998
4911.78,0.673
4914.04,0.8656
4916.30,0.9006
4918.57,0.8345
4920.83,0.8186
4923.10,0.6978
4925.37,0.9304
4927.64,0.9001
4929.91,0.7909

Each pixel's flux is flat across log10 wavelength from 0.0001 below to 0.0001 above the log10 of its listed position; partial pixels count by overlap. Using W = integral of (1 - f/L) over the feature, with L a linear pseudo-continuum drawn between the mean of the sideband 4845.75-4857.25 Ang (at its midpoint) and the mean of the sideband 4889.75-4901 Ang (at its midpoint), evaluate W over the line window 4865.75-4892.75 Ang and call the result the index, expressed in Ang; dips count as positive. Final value 1.9 Ang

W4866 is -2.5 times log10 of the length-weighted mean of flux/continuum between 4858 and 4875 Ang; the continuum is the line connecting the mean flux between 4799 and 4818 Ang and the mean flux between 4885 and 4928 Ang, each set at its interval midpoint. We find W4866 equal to 0.13 mag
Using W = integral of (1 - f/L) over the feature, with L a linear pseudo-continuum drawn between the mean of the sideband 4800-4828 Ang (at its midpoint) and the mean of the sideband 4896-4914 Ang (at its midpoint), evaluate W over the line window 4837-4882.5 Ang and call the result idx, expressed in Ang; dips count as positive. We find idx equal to 3.1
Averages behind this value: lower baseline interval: 0.847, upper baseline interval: 0.887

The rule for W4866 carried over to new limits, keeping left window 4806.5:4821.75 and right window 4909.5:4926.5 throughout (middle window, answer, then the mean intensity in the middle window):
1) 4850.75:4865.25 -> 0.04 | 0.801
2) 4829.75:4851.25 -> -0.05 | 0.872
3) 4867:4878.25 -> 0.07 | 0.776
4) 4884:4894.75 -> -0.03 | 0.854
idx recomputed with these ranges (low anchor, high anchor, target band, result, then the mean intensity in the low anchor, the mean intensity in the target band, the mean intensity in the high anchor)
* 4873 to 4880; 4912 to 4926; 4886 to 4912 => -1.6 Ang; 0.858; 0.893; 0.827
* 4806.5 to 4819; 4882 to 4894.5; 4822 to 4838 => -1.0 Ang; 0.825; 0.882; 0.839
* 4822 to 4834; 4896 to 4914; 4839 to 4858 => 0.9 Ang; 0.862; 0.826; 0.887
